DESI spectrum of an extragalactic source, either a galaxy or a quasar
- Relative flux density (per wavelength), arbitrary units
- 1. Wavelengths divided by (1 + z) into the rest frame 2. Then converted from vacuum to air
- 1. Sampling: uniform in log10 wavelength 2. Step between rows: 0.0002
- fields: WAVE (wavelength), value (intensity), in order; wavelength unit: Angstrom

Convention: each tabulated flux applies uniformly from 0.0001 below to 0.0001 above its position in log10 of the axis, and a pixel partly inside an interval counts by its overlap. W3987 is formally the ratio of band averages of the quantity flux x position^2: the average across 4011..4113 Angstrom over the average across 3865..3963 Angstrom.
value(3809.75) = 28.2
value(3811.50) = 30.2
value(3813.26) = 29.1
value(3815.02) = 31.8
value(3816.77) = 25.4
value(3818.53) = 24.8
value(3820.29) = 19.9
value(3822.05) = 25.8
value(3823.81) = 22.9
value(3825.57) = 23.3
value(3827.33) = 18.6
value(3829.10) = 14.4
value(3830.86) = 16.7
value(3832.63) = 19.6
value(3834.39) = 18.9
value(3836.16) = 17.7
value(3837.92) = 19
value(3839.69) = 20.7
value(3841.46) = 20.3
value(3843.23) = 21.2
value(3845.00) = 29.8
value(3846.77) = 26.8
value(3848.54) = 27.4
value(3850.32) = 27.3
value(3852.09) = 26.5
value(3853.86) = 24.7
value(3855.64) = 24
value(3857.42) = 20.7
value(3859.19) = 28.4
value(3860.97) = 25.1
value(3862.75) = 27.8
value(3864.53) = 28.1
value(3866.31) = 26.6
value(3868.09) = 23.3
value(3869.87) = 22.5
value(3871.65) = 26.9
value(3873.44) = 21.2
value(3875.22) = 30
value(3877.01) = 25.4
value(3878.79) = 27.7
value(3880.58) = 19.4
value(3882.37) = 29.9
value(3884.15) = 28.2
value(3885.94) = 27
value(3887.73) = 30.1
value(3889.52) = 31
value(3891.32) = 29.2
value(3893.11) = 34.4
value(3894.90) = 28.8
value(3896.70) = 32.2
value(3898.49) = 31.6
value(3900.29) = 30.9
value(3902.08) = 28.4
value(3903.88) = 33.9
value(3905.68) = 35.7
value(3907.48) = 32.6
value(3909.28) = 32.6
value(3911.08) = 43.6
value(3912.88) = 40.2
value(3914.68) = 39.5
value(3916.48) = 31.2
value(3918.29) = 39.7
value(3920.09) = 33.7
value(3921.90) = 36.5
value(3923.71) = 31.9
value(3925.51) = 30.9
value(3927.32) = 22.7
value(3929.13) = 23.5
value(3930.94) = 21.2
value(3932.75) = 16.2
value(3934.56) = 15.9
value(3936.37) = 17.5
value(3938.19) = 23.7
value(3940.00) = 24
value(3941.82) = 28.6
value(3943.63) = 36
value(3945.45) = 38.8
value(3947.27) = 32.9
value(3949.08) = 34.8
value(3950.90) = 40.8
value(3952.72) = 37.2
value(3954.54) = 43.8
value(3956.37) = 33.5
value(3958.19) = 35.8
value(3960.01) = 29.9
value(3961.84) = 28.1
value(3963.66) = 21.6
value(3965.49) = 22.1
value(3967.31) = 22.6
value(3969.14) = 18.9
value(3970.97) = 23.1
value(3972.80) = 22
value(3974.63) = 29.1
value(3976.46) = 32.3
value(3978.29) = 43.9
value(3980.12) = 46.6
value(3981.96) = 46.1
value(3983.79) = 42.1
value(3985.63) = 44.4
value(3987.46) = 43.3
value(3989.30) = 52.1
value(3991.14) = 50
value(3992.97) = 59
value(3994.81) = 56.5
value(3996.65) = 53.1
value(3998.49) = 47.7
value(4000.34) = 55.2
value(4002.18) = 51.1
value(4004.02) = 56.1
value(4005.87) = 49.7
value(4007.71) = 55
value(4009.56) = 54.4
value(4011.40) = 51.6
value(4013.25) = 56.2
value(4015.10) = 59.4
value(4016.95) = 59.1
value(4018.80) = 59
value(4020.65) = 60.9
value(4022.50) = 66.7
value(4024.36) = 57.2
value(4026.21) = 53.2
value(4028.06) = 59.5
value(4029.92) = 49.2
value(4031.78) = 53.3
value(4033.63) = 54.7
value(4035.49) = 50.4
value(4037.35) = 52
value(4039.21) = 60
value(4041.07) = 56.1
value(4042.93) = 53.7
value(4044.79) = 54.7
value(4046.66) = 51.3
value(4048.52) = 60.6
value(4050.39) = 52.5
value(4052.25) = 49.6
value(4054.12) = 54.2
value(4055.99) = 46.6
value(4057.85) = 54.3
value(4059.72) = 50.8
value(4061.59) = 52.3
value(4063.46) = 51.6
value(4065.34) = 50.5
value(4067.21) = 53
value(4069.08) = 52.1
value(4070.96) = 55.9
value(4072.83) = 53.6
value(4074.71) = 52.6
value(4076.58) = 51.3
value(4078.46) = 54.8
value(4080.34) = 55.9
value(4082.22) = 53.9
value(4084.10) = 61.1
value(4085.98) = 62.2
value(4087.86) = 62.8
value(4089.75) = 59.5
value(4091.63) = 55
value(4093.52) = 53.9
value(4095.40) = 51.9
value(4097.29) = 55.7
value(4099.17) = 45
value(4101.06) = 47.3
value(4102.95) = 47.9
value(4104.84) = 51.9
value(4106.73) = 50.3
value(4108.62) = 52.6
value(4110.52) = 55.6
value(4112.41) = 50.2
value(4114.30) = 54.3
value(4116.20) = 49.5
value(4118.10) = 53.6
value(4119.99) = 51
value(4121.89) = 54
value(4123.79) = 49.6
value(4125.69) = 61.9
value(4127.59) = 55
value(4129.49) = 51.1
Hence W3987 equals 1.94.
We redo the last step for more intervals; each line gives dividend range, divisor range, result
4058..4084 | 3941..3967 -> 1.72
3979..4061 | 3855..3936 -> 1.97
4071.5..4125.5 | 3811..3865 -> 2.58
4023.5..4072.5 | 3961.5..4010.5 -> 1.31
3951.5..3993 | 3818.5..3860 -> 1.70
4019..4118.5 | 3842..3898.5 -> 2.22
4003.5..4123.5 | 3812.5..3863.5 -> 2.59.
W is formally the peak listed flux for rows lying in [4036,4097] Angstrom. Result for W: 62.8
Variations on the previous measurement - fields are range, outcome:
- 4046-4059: 60.6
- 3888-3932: 43.6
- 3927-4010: 59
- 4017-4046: 66.7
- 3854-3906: 35.7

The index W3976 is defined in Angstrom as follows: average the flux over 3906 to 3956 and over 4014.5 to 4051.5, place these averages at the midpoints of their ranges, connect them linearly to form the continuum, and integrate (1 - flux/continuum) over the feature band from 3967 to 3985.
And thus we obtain 4.0 Angstrom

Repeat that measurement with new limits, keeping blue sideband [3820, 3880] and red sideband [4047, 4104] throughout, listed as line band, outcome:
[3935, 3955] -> 2.4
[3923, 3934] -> 3.2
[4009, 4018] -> -2.2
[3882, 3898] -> -0.7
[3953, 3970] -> 4.2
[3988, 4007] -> -4.3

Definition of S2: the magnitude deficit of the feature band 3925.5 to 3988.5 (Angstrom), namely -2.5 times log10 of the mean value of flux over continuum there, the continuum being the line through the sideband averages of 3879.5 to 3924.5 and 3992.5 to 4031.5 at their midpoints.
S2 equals 0.398 mag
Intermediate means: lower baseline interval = 32.5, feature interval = 30.7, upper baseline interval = 55.6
